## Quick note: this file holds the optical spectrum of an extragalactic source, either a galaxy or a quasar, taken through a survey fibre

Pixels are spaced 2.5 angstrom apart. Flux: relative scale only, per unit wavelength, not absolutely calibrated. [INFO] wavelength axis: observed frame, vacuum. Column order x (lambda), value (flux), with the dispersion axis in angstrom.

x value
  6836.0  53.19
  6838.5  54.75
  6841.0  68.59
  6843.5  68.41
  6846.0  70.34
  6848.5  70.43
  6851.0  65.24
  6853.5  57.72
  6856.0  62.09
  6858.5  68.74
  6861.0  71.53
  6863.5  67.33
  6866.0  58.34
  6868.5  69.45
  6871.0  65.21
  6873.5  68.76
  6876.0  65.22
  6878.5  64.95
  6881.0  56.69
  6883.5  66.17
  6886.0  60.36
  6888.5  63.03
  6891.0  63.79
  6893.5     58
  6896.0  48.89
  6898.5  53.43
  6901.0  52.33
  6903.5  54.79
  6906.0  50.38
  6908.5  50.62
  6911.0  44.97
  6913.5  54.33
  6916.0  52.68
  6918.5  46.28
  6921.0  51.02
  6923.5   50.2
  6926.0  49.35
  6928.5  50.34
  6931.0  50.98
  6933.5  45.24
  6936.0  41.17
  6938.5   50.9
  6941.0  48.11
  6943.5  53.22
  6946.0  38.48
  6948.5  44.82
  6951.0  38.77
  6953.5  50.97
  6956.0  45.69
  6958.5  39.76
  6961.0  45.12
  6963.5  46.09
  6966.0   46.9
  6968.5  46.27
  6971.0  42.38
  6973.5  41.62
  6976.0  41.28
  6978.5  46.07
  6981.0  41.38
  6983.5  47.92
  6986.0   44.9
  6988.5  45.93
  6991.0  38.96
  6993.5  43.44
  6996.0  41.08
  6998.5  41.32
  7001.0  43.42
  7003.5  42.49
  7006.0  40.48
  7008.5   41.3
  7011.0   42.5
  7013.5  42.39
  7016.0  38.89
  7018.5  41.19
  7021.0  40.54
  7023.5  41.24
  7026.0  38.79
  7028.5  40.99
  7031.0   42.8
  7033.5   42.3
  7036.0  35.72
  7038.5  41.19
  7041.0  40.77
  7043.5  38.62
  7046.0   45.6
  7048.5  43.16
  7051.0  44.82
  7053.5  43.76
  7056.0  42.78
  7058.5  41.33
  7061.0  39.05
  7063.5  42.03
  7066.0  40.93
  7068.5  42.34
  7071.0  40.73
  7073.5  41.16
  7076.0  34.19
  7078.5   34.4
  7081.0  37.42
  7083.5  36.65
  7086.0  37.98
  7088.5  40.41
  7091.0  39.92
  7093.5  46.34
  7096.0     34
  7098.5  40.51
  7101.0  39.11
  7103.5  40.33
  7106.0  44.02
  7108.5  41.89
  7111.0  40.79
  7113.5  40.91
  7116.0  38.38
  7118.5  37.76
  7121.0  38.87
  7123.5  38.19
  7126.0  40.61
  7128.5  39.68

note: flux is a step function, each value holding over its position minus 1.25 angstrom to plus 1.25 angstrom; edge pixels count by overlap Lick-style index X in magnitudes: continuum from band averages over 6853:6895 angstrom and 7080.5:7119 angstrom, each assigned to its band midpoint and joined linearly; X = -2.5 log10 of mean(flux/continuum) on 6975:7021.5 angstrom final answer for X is 0.19 mag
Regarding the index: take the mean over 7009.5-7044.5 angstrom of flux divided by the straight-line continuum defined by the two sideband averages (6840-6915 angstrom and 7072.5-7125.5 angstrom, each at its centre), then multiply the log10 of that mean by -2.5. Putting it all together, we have 0.14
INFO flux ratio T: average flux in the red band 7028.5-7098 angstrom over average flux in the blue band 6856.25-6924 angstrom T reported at 0.69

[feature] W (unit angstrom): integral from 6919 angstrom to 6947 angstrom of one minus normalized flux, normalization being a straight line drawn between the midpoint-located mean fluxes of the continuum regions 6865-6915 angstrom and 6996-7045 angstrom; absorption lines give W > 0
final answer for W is 2.4 angstrom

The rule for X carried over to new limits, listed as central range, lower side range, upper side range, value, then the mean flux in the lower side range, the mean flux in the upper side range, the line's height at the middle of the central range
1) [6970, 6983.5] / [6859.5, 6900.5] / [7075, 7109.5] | 0.20 mag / 62.4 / 39.1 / 51.8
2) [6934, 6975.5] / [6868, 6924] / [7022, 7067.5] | 0.13 mag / 56.9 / 41.4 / 50.8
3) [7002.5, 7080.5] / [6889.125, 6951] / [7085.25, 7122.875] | 0.07 mag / 50.1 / 40.1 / 43.5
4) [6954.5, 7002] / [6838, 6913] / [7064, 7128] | 0.17 mag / 61.3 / 39.5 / 51.2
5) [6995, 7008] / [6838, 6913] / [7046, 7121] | 0.17 mag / 61.3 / 40.3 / 48.6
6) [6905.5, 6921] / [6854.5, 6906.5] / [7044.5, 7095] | 0.16 mag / 61.5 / 40.7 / 57.9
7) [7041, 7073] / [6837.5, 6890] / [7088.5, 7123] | 0.08 mag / 65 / 40.2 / 45.2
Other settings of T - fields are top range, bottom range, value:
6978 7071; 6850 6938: 0.73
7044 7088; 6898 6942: 0.81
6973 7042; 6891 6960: 0.85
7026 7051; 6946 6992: 0.94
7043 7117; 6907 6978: 0.87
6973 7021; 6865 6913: 0.72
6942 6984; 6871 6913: 0.77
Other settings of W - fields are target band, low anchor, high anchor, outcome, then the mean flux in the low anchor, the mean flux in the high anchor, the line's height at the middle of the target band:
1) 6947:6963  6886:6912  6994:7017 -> 1.2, 54.4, 41.6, 47.7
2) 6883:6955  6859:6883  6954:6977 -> 4.8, 65.4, 44.2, 54.6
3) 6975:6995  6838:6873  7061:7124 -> 3.0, 65.9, 39.6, 51.5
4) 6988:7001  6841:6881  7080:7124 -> 2.4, 66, 39.7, 51.4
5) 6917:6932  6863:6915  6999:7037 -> 1.2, 58.8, 41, 53.9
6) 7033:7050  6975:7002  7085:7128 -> 0.3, 43.3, 40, 41.8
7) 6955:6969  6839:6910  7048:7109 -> 2.1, 62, 40.3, 52.7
